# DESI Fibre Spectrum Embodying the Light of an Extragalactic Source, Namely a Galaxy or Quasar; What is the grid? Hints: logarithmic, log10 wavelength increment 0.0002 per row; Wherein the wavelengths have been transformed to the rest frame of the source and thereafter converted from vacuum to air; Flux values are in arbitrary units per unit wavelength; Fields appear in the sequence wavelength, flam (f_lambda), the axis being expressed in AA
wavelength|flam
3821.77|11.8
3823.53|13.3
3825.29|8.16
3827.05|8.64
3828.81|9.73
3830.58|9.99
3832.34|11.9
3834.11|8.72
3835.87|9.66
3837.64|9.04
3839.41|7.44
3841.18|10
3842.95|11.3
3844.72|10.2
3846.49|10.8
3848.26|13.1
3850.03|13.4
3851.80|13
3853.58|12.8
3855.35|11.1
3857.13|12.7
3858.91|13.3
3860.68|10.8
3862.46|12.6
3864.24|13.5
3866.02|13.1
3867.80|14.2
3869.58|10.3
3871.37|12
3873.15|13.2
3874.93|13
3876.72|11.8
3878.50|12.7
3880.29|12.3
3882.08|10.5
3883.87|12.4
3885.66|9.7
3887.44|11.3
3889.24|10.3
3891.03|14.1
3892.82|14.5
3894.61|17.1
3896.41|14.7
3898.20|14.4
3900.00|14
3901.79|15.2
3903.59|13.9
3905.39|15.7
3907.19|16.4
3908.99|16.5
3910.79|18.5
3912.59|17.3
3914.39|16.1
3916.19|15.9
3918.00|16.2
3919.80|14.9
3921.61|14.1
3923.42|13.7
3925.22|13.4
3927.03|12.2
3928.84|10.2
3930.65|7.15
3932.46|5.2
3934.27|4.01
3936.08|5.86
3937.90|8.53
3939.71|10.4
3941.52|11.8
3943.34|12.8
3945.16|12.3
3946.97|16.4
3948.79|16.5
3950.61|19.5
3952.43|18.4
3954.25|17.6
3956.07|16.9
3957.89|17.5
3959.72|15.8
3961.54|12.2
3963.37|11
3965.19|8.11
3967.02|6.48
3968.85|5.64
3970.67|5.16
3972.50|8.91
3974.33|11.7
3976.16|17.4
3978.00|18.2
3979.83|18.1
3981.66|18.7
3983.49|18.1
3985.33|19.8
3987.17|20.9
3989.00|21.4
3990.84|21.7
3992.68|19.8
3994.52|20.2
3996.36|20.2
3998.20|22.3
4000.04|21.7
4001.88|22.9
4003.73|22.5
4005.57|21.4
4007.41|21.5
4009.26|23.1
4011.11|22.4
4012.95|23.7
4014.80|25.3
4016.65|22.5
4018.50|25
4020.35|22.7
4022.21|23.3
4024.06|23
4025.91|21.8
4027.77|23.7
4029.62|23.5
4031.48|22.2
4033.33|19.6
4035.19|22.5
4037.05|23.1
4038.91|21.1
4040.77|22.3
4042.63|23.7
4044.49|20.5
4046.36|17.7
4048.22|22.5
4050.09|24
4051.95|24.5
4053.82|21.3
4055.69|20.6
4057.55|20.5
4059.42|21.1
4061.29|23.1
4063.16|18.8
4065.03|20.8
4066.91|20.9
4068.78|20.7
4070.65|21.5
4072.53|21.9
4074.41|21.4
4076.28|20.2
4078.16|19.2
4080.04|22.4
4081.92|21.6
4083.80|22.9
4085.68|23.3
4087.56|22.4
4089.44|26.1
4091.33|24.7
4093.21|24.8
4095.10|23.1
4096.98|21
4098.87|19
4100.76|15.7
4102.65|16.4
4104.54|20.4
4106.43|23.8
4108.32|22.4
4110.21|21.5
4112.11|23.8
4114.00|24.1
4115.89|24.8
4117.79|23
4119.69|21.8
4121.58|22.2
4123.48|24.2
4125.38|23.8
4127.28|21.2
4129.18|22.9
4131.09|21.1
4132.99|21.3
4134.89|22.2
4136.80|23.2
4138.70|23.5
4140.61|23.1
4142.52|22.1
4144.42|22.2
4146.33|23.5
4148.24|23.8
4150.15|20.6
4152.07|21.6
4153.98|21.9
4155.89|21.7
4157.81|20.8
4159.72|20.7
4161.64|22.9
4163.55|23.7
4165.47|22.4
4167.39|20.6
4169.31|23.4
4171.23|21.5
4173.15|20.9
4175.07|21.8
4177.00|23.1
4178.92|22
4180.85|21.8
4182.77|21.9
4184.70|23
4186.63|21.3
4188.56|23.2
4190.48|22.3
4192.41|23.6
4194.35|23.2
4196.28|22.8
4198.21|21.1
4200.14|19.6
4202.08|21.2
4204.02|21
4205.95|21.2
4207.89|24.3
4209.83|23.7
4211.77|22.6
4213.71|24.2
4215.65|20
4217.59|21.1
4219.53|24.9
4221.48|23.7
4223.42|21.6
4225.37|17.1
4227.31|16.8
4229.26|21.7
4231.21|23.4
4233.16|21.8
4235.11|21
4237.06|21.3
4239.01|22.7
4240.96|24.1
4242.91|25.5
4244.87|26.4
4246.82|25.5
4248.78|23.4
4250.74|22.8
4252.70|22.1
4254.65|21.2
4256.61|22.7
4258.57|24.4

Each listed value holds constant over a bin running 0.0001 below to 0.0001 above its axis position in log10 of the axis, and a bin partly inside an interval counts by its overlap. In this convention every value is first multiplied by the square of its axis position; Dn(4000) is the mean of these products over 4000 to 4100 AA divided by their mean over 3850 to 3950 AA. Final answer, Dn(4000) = 1.9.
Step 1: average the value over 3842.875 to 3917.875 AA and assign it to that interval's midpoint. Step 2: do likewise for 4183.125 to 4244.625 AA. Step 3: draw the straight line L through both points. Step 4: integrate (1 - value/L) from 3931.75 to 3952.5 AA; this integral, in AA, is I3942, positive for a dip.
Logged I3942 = 4.8 AA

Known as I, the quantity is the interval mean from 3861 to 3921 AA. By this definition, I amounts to 13.9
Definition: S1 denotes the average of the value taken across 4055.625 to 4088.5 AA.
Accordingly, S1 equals 21.3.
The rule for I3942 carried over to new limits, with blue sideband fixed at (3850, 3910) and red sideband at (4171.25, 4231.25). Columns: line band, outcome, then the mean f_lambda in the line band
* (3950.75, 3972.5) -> 4.2 AA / 12.4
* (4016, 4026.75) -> -3.8 AA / 23.1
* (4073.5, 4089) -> -2.6 AA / 21.8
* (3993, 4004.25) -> -3.5 AA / 21.5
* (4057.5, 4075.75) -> -2.8 AA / 21.1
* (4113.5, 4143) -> -4.2 AA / 22.8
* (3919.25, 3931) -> 1.6 AA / 12.4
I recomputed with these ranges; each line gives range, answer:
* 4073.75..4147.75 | 22.2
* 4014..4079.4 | 21.9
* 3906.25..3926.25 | 15.7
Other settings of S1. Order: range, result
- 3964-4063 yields 20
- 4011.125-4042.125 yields 22.8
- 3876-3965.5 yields 13.4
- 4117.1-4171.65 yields 22.3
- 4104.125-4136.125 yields 22.7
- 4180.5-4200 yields 22.3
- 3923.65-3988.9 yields 13.1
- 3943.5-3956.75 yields 16.6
